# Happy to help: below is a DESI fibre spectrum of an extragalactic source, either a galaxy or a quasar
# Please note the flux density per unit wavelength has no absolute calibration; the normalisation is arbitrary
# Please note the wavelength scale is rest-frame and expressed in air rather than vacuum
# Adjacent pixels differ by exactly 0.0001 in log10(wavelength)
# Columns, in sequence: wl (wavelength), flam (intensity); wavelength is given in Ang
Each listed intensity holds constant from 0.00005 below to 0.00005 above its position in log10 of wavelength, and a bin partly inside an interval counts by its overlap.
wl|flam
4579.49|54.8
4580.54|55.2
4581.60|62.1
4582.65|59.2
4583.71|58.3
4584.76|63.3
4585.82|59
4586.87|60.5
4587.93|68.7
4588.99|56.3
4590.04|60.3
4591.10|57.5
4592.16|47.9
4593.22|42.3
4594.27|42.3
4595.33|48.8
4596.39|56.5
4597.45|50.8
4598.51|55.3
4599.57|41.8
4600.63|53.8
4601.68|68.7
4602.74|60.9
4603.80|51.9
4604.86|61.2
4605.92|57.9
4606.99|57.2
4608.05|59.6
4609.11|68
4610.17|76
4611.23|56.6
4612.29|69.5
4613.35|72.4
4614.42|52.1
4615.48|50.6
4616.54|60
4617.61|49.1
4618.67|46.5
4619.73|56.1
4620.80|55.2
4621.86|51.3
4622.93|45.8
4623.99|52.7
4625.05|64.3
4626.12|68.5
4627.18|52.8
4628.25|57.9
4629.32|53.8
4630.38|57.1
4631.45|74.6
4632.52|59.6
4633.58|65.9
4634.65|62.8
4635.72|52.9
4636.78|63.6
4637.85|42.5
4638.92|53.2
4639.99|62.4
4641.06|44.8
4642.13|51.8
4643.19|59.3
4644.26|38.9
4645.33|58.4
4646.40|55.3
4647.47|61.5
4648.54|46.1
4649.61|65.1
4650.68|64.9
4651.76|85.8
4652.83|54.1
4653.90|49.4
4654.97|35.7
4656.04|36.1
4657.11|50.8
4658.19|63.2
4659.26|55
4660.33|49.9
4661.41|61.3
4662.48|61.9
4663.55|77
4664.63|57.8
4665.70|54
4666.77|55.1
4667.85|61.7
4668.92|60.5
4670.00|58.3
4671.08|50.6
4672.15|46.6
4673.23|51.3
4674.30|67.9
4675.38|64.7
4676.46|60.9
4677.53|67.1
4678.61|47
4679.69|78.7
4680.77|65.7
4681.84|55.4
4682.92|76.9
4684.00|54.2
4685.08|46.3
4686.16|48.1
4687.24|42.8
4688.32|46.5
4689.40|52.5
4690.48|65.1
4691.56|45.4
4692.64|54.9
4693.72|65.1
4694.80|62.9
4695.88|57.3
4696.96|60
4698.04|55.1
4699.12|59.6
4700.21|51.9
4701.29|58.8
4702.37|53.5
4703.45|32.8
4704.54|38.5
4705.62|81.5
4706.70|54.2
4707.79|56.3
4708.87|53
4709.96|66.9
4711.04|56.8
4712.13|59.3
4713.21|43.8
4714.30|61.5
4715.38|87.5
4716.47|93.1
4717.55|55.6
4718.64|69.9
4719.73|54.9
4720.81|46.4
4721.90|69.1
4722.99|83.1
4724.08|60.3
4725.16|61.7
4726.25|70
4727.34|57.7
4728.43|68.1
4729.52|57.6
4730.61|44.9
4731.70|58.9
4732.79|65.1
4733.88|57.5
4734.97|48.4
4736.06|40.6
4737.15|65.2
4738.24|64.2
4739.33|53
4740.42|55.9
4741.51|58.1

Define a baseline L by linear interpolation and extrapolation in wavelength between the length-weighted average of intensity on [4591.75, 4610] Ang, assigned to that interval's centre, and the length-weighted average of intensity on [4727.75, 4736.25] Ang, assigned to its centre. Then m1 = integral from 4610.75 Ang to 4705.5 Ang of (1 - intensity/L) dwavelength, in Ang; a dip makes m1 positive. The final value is -2.2 Ang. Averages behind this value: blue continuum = 54.9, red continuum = 55.8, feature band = 56.6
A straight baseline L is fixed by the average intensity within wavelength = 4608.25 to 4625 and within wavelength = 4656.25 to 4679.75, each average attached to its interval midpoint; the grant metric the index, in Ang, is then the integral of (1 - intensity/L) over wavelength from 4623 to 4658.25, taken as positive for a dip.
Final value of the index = 1.1 Ang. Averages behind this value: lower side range 57.7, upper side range 58.4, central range 56.3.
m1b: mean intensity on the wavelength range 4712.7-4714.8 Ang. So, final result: 52.5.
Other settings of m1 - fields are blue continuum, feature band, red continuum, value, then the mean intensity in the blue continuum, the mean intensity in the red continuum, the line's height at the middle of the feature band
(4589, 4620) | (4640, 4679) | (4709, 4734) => 1.92 Ang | 56.3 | 62.9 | 59.4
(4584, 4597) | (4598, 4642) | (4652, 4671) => -1.73 Ang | 55.3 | 55.8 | 55.5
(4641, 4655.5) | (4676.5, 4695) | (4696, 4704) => -1.17 Ang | 55.4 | 53.3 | 53.9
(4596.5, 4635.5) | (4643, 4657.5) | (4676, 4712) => 0.82 Ang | 58.2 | 56.7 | 57.6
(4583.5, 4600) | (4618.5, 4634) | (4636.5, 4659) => -0.96 Ang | 54.3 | 54.3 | 54.3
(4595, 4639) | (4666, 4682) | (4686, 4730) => -0.25 Ang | 57.6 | 59.1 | 58.5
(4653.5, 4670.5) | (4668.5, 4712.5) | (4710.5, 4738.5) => 1.06 Ang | 55.5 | 61.6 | 58.3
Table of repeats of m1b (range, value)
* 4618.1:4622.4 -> 52.2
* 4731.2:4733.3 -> 62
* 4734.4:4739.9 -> 54.3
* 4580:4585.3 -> 59.6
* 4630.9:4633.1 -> 67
